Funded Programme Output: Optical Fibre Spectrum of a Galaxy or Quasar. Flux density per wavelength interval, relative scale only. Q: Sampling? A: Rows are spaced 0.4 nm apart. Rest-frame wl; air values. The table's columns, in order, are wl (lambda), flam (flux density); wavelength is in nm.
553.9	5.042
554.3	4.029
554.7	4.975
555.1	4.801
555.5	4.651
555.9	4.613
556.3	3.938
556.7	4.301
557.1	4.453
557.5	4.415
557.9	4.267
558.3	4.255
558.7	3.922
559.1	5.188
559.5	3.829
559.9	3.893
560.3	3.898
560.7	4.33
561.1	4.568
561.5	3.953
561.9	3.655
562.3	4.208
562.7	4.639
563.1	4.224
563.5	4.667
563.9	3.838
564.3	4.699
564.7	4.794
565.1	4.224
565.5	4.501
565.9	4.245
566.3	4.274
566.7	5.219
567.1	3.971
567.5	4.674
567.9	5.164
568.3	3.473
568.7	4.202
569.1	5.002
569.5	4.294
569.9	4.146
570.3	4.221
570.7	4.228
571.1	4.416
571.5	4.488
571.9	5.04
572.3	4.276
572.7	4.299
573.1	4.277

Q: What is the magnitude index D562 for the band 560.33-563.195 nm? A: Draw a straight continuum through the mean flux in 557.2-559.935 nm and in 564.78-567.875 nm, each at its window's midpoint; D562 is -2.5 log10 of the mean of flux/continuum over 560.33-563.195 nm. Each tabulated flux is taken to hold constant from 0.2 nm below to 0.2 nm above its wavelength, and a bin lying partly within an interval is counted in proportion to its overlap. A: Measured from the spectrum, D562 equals 0.042 mag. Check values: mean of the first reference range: 4.28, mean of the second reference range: 4.5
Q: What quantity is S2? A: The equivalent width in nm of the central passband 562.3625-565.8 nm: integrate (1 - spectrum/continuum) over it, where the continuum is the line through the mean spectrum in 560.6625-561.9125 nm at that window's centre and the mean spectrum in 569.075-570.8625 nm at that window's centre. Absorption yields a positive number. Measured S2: -0.17 nm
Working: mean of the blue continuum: 4.17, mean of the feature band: 4.43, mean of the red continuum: 4.32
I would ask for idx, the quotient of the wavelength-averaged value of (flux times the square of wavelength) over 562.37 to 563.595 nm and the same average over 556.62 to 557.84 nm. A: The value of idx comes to 1.04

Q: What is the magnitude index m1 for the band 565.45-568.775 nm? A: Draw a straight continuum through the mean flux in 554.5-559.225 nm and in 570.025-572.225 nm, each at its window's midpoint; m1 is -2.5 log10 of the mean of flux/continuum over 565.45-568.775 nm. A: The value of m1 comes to 0.01 mag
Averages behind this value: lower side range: 4.47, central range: 4.42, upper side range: 4.46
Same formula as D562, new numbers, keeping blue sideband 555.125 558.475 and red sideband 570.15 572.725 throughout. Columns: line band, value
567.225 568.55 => 0.01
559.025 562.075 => 0.07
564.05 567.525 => -0.02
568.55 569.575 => -0.03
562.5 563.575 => -0.02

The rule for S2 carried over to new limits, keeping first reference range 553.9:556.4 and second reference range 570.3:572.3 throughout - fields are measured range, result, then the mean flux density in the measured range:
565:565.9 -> 0.03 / 4.35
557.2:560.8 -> 0.25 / 4.23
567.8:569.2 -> 0.04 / 4.37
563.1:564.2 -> 0.06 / 4.29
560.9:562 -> 0.11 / 4.1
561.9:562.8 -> 0.06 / 4.23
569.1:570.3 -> 0.04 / 4.35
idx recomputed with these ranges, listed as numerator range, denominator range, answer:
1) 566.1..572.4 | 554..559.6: 1.05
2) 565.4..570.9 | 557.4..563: 1.07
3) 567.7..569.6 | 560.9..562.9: 1.08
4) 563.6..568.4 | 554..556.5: 1.02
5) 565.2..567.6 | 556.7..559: 1.07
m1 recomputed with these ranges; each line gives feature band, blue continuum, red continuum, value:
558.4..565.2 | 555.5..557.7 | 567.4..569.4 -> 0.04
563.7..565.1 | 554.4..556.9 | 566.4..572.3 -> 0.02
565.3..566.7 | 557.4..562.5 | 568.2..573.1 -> -0.05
